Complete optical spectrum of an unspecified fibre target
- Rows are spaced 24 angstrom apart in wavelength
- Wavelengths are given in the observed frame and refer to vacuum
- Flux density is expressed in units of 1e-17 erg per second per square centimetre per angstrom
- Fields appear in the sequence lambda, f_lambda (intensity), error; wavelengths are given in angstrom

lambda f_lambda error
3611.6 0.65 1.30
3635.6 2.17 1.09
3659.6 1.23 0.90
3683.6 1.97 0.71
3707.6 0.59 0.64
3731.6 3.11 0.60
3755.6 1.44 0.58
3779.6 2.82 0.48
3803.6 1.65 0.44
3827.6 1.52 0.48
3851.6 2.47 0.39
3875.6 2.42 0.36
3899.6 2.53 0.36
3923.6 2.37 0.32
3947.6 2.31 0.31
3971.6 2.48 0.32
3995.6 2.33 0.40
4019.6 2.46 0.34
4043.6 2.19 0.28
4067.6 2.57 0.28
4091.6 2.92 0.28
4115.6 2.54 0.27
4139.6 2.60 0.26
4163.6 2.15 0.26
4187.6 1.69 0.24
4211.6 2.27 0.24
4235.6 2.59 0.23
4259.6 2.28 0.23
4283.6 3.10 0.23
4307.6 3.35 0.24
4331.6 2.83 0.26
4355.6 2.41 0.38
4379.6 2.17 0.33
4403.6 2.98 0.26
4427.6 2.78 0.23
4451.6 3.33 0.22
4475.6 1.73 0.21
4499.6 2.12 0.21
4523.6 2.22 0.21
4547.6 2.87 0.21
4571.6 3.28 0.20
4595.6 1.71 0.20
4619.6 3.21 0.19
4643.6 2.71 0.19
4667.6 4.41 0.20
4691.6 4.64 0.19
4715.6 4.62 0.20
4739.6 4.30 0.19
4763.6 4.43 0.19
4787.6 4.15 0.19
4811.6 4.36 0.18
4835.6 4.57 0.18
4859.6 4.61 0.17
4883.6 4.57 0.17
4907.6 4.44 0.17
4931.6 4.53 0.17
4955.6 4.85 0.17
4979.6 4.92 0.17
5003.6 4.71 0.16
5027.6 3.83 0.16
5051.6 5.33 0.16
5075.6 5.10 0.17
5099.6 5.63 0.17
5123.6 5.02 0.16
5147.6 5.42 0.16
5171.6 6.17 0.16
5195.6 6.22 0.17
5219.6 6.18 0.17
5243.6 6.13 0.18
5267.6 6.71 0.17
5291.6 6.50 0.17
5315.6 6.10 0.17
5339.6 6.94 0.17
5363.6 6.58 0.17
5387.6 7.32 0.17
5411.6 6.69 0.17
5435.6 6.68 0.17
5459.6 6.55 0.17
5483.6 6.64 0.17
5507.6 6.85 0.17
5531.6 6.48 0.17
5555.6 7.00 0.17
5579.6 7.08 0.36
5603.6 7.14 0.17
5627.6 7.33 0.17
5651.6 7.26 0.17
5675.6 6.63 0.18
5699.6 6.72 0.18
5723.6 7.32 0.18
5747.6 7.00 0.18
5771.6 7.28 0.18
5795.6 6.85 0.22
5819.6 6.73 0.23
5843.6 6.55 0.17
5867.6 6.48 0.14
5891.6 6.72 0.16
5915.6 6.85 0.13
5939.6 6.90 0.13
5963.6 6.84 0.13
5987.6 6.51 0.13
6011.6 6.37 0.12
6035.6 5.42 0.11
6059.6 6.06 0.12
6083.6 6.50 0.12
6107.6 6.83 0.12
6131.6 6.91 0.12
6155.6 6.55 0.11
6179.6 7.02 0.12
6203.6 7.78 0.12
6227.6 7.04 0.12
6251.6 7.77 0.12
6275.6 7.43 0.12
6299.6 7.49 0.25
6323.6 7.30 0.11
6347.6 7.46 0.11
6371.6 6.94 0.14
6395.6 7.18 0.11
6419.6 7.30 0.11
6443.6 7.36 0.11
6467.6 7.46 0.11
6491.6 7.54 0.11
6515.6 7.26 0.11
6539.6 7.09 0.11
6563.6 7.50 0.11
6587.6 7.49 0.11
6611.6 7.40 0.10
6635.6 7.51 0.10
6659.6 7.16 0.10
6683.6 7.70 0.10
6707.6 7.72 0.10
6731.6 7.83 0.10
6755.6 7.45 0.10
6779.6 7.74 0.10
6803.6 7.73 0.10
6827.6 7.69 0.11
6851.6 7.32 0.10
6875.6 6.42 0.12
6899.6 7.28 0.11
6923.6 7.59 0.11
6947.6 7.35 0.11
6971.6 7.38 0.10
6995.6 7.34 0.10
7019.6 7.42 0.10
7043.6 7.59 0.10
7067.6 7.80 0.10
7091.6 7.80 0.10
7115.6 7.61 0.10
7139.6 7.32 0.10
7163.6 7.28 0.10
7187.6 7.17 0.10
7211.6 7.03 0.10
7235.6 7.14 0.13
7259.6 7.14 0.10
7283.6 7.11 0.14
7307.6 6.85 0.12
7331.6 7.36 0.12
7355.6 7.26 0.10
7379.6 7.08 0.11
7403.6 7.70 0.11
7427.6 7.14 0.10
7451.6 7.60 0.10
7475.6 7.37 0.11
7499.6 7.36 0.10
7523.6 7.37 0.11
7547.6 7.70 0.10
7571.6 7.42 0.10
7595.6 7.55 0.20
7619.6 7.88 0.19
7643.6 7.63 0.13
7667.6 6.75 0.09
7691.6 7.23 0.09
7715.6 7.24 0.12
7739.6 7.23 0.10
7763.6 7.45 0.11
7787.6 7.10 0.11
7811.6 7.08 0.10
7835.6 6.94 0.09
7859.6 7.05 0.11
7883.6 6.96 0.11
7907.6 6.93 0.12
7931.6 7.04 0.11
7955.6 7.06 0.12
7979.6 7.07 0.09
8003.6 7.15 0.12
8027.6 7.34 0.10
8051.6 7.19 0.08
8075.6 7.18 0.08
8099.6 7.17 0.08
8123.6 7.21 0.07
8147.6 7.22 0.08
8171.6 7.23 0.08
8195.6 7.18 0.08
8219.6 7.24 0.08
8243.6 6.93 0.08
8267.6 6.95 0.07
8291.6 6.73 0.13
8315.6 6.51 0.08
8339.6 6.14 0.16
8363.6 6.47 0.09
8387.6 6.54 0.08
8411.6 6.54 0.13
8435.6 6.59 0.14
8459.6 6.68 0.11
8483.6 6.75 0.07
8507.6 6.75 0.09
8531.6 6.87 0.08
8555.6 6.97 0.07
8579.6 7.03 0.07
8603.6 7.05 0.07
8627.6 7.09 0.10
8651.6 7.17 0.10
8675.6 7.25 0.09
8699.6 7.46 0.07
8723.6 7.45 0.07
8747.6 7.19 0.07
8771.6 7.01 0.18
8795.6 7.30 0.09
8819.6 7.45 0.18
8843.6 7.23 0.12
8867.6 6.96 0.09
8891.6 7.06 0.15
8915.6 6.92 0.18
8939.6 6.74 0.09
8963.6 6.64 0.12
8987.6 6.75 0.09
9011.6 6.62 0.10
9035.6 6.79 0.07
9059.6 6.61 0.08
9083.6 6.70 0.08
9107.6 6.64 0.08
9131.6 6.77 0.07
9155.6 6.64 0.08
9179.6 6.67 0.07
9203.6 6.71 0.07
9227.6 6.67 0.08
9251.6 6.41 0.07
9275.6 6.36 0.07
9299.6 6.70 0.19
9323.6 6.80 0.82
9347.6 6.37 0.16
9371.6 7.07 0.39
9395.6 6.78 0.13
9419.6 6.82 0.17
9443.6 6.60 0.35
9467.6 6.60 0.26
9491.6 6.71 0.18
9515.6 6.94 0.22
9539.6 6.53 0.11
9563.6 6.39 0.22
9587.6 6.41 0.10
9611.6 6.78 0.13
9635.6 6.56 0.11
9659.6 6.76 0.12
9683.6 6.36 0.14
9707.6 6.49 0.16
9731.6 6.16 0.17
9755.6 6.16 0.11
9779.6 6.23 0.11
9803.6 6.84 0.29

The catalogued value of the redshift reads 0.168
